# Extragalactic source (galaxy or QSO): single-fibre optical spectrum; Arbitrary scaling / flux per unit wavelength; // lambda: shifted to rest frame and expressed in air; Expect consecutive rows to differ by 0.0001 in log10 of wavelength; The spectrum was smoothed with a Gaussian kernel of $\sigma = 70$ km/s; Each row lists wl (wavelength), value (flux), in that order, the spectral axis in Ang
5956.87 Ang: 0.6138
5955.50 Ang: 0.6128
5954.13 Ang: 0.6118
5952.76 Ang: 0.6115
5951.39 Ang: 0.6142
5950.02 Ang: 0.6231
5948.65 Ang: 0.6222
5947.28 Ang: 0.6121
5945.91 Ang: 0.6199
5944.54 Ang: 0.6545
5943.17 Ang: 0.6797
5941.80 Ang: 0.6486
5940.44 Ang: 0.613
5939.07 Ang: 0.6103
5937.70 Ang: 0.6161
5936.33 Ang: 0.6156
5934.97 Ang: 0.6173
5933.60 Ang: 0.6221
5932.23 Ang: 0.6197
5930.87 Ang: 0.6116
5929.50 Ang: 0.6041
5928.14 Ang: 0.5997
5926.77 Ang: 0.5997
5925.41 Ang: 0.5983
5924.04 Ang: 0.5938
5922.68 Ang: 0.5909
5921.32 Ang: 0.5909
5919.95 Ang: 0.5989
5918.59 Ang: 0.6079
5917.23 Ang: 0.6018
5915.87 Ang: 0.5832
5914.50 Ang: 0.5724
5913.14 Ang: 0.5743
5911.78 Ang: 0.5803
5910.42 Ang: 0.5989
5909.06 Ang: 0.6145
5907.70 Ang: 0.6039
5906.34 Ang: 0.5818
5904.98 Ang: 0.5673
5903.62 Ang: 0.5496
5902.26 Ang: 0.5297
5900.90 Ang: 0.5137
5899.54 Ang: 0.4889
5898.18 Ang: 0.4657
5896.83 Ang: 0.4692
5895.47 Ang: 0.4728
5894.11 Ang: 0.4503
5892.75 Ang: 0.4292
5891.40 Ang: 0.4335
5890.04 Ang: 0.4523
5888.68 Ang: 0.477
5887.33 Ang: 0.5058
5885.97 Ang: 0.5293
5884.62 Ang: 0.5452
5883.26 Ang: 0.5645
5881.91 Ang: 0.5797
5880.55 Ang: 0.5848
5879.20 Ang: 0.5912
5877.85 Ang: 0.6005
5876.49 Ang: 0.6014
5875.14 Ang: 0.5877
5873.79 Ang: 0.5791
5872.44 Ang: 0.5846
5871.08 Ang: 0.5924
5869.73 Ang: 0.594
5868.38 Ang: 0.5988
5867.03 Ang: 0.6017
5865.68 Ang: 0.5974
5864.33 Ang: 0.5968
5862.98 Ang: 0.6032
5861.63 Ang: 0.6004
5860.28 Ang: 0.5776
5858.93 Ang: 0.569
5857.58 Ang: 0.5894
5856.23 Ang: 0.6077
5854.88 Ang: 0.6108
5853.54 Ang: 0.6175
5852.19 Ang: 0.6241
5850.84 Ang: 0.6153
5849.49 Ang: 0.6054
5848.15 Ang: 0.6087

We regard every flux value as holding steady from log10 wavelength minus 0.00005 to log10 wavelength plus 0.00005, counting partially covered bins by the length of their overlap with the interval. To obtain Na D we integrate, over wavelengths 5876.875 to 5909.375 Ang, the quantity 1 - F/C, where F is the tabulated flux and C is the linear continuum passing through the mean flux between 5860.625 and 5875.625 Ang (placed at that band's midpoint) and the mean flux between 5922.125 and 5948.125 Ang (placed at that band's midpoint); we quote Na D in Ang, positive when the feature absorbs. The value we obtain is 4.2 Ang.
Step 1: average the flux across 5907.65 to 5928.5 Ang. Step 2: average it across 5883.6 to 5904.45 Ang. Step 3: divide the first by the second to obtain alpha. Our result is 1.2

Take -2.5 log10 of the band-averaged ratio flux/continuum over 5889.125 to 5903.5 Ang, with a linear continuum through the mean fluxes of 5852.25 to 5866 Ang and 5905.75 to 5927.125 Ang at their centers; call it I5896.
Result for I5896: 0.25 mag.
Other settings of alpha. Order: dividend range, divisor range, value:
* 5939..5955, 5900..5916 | 1.10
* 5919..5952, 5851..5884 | 1.04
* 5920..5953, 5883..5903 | 1.26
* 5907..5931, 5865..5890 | 1.04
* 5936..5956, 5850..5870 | 1.04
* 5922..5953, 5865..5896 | 1.13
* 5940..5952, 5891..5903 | 1.33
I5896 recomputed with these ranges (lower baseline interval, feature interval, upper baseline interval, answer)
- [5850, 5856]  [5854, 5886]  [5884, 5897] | -0.07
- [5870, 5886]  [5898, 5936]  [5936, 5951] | 0.05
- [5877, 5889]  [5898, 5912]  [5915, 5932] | 0.04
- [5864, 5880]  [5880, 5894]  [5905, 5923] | 0.17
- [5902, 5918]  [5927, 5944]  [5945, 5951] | -0.02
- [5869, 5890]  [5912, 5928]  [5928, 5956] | 0.02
